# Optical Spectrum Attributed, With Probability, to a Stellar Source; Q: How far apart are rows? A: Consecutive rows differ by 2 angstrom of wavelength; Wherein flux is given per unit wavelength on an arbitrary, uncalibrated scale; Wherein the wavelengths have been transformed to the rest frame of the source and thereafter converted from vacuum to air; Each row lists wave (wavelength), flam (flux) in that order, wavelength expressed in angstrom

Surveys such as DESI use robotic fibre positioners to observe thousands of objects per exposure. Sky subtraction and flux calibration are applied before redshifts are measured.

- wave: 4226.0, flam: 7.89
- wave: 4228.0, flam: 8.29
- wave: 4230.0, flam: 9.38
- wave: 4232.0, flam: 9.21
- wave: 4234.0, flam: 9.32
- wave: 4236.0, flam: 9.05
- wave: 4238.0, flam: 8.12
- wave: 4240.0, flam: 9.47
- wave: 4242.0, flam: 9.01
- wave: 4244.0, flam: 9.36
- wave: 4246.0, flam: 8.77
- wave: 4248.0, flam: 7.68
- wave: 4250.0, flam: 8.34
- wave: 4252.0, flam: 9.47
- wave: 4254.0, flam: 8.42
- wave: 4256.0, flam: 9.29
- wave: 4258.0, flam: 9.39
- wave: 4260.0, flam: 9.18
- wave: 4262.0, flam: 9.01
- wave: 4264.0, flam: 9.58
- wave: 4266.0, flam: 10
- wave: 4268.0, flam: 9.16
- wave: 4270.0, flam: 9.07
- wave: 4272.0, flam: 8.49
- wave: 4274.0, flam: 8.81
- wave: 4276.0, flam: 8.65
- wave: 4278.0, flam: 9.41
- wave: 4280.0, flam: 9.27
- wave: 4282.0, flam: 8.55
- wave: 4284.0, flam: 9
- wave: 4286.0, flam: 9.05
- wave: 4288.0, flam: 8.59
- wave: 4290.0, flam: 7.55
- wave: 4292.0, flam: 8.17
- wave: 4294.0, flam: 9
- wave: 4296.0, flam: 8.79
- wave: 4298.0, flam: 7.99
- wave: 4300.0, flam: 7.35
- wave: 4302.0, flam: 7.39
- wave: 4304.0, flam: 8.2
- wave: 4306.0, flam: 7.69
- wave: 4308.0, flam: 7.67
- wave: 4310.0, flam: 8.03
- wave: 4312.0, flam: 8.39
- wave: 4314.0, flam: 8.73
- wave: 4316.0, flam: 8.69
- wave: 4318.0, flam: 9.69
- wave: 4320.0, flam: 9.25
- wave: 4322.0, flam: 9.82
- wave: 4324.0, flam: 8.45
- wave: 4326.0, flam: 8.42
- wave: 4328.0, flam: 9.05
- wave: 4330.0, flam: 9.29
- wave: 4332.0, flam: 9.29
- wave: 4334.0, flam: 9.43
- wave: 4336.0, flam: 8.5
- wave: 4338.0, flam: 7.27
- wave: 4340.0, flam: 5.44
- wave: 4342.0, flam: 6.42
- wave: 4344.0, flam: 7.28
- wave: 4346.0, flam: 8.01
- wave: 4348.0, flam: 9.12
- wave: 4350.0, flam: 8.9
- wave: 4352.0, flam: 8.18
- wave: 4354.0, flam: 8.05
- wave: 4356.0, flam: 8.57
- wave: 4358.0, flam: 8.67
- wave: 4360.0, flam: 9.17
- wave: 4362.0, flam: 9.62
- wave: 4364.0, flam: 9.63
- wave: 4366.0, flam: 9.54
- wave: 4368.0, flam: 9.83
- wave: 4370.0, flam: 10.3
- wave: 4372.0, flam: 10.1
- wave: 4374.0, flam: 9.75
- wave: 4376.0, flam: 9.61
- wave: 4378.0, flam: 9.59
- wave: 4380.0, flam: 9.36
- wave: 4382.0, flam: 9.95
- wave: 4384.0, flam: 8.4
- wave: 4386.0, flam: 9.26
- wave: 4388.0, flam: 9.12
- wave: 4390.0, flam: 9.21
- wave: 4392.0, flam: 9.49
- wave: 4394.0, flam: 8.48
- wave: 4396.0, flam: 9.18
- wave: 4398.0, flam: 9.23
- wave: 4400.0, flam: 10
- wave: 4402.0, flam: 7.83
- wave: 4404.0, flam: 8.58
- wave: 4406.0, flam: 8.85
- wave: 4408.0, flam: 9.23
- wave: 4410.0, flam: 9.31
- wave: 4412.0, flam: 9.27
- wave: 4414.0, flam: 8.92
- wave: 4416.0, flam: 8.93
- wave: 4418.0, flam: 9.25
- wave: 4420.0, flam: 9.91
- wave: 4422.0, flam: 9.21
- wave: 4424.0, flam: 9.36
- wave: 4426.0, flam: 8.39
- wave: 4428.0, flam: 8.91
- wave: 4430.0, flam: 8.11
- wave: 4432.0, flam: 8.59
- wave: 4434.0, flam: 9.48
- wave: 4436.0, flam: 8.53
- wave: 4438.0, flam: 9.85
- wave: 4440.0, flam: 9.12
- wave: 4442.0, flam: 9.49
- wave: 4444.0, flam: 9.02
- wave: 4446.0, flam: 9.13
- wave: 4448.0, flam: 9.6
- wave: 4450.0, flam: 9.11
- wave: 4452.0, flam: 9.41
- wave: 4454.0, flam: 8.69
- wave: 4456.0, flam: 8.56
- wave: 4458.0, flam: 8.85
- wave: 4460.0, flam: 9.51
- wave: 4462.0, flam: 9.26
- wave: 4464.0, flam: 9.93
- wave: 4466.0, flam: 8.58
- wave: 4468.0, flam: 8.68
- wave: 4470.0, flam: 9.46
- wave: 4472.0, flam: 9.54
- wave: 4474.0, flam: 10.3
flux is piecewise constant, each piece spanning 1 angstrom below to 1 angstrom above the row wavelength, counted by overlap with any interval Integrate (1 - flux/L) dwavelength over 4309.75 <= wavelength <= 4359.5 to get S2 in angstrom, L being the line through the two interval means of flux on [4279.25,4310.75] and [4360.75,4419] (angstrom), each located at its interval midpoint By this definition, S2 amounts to 1.4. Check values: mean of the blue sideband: 8.26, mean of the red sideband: 9.3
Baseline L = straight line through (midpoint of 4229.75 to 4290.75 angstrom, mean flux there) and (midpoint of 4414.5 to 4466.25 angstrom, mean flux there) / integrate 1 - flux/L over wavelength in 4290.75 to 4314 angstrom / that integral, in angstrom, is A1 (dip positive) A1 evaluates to 2.4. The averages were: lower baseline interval 8.96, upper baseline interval 9.11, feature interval 8.08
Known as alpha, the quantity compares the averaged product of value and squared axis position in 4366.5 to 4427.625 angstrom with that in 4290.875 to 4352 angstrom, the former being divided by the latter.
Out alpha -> 1.15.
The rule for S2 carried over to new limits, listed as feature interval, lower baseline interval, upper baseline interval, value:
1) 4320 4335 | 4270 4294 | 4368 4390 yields 0.0 angstrom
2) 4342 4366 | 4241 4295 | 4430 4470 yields 1.1 angstrom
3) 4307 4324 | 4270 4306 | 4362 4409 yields -0.1 angstrom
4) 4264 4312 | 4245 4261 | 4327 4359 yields 0.3 angstrom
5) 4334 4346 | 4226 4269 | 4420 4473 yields 2.4 angstrom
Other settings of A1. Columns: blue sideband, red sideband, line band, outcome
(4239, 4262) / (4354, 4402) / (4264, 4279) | -0.18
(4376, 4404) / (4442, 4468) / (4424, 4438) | 0.52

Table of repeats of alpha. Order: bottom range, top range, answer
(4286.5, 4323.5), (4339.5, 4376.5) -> 1.07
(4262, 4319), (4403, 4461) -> 1.12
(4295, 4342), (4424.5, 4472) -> 1.15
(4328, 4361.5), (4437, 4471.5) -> 1.17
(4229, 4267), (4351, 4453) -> 1.09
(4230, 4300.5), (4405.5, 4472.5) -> 1.11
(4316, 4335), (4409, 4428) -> 1.04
